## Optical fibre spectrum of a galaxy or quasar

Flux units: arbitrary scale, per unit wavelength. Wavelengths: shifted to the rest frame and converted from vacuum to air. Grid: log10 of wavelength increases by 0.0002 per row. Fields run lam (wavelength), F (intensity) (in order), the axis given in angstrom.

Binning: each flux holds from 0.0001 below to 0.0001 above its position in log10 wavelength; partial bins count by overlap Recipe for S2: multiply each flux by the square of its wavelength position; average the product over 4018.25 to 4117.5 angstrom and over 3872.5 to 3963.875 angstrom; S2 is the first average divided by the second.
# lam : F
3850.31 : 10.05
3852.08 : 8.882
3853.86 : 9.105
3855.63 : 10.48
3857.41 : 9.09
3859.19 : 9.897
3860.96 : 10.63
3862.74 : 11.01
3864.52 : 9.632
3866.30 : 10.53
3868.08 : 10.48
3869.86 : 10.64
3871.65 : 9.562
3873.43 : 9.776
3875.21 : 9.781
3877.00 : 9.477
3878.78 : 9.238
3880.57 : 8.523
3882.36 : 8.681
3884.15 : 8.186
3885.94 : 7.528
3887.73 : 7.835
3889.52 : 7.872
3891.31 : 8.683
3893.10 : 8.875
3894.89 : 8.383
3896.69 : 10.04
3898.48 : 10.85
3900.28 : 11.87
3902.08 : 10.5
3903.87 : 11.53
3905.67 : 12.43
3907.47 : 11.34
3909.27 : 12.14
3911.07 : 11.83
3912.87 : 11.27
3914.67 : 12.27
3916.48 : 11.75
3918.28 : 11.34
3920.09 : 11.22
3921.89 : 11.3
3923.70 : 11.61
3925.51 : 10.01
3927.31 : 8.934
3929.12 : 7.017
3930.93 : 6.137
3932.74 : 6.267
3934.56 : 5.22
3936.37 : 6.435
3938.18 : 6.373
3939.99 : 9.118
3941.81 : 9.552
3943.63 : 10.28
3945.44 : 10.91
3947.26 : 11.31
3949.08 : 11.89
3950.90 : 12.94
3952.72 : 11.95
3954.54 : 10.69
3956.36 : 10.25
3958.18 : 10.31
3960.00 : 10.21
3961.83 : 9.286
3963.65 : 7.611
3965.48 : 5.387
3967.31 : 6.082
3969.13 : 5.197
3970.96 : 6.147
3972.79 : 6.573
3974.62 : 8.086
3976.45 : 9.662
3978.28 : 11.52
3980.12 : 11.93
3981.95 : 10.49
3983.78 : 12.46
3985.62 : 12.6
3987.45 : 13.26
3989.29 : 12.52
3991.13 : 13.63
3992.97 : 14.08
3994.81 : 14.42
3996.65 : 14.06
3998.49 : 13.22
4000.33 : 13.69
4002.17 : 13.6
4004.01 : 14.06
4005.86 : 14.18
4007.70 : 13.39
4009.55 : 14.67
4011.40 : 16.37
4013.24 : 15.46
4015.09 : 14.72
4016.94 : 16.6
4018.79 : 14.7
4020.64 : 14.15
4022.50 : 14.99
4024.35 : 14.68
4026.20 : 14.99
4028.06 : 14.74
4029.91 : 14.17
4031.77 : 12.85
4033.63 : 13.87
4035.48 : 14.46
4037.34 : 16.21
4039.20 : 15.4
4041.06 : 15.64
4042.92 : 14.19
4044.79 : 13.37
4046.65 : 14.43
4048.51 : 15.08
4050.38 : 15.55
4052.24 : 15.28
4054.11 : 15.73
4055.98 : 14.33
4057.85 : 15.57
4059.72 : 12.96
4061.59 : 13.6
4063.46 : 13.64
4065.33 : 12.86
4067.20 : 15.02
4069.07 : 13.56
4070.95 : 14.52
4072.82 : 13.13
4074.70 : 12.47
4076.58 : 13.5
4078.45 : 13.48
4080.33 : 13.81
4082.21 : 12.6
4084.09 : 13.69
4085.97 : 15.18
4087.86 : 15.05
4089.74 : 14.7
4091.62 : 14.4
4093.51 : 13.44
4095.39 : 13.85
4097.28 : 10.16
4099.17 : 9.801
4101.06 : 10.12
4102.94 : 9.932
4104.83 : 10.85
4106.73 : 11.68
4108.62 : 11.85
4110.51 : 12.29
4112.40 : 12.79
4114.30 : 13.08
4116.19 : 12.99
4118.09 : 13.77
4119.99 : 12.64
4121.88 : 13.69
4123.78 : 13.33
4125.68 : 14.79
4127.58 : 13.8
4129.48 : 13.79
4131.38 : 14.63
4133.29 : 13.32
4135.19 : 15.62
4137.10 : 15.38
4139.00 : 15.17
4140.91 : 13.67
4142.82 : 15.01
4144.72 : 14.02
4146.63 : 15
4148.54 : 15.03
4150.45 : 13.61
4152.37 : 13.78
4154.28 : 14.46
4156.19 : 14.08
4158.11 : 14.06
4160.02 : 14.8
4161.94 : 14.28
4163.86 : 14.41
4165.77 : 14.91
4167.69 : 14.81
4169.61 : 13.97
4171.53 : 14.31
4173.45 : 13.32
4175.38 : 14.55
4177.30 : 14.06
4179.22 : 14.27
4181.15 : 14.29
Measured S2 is 1.50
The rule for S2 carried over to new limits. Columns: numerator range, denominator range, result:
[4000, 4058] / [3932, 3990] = 1.61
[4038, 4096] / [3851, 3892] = 1.67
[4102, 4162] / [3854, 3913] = 1.56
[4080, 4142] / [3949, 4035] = 1.15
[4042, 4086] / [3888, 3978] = 1.57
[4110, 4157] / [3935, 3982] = 1.67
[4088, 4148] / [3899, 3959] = 1.42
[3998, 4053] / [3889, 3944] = 1.59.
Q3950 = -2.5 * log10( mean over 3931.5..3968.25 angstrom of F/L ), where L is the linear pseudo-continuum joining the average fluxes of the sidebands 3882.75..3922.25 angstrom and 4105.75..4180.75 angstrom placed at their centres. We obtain 0.22 mag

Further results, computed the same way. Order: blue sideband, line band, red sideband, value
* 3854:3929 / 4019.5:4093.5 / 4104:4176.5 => -0.14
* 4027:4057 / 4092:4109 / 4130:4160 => 0.27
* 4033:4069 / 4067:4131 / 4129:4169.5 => 0.12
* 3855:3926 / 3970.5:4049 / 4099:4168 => -0.14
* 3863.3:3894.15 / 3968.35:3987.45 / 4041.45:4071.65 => 0.24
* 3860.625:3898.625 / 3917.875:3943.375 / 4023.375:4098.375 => 0.23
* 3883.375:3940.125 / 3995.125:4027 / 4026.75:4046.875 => -0.08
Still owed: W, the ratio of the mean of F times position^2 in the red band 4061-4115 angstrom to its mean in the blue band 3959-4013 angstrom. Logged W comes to 1.19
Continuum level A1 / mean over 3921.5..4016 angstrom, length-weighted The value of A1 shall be 10.7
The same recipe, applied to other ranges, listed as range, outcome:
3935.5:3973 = 9.02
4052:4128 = 13.2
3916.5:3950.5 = 9.29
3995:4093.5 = 14.3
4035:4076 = 14.4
